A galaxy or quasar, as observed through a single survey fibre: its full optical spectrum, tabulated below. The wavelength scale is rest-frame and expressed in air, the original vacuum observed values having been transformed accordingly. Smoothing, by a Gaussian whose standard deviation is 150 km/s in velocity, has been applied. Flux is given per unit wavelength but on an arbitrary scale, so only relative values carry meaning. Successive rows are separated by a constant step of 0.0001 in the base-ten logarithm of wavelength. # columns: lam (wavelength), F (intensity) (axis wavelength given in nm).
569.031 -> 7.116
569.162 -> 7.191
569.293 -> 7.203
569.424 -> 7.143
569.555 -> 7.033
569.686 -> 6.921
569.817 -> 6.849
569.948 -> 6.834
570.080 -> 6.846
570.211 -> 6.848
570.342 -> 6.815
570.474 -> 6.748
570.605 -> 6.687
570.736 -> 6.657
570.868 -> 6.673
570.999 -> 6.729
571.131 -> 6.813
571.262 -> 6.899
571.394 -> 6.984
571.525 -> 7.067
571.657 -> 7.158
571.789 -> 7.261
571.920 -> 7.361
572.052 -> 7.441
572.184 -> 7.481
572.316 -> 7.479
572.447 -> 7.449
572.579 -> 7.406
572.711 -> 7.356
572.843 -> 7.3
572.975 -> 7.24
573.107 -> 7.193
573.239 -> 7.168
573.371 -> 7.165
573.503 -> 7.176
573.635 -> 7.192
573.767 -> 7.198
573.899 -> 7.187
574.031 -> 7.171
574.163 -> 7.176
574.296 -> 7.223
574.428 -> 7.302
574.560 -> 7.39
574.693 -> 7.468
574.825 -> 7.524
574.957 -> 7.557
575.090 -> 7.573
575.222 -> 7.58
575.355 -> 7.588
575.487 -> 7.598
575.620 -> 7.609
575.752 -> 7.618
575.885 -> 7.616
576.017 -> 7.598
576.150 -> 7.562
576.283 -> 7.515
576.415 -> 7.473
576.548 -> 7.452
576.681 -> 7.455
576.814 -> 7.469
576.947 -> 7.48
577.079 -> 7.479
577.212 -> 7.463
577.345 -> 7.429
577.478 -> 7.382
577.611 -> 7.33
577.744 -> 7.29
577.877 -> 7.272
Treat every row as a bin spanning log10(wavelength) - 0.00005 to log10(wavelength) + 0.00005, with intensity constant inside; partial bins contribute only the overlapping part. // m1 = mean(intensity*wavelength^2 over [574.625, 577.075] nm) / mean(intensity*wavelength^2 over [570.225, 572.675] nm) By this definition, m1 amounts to 1.08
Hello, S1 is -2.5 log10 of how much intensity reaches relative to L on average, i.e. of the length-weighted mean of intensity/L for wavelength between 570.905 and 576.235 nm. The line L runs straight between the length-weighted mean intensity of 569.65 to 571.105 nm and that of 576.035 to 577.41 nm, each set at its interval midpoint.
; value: -0.03 mag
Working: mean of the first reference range 6.78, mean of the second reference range 7.48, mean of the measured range 7.32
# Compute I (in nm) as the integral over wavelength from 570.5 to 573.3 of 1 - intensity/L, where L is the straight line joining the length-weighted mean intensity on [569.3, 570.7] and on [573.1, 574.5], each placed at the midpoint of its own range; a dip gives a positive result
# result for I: -0.03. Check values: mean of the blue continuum 6.89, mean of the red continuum 7.2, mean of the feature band 7.13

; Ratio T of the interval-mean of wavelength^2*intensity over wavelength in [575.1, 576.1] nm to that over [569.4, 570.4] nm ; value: 1.12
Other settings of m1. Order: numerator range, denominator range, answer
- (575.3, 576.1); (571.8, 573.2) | 1.04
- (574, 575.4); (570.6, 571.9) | 1.08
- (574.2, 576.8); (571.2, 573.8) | 1.05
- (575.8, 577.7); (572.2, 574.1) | 1.04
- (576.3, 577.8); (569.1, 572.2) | 1.09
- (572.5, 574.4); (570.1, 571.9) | 1.06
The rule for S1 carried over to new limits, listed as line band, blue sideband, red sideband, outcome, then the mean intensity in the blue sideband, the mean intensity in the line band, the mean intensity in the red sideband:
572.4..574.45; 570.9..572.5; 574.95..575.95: 0.02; 7.17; 7.24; 7.59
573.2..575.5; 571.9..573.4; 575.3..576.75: 0.02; 7.34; 7.34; 7.55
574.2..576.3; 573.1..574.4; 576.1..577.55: -0.03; 7.19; 7.51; 7.47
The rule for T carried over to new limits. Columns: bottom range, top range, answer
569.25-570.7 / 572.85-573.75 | 1.06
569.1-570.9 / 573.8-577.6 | 1.10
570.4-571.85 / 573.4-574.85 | 1.07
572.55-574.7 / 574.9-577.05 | 1.05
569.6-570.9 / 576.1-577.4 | 1.13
